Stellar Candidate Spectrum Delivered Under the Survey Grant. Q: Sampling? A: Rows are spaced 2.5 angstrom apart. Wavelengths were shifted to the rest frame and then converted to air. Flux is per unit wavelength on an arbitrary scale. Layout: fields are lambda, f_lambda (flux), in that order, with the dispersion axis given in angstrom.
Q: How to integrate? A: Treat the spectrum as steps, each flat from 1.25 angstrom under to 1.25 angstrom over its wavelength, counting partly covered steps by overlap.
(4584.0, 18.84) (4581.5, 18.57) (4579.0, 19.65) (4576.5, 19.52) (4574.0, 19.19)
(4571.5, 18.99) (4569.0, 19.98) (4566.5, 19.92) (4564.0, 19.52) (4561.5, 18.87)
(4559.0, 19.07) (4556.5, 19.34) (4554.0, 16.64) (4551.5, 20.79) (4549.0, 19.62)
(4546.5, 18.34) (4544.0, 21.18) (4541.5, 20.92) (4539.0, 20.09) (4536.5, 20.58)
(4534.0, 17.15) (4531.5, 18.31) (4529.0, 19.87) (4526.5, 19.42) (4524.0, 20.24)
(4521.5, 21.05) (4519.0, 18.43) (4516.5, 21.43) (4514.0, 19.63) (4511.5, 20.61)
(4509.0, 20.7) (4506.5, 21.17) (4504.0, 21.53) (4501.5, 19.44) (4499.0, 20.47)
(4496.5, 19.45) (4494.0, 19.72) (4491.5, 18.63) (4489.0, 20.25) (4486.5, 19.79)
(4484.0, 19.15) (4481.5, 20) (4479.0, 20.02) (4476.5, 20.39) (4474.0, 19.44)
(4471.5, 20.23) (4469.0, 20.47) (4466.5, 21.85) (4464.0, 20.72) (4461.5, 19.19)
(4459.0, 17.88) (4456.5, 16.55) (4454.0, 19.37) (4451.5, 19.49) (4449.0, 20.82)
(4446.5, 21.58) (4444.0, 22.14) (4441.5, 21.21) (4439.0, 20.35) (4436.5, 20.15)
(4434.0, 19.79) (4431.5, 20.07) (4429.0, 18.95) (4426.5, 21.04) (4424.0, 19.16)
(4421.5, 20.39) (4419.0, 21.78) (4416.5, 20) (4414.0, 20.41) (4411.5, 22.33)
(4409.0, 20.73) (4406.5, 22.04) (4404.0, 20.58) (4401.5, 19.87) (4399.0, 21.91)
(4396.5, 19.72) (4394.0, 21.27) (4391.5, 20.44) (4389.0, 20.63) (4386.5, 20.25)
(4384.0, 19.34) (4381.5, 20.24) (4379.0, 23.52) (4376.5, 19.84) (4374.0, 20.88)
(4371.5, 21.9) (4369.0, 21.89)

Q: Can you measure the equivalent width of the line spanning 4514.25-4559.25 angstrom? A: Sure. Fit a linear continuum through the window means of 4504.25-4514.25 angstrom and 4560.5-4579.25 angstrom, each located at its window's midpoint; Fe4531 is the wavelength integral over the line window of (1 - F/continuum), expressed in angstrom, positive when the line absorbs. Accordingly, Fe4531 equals 1.2 angstrom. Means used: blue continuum 20.7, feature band 19.6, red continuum 19.5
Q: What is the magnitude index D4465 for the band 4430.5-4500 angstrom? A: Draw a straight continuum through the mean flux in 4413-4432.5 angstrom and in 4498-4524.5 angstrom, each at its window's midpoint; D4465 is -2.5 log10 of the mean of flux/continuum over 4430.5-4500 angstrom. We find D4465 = 0.02 mag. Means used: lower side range 20.2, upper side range 20.4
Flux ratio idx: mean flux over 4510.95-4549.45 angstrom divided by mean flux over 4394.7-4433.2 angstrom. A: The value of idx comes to 0.96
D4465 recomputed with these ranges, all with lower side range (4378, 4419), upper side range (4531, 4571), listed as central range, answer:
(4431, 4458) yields 0.02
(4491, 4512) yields -0.02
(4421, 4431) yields 0.04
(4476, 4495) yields 0.02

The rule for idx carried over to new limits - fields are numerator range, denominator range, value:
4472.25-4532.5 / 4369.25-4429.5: 0.96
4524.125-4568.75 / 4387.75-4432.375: 0.94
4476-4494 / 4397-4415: 0.94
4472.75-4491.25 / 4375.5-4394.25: 0.96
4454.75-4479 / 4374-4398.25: 0.95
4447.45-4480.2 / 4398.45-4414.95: 0.94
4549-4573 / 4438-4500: 0.96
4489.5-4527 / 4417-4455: 0.99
